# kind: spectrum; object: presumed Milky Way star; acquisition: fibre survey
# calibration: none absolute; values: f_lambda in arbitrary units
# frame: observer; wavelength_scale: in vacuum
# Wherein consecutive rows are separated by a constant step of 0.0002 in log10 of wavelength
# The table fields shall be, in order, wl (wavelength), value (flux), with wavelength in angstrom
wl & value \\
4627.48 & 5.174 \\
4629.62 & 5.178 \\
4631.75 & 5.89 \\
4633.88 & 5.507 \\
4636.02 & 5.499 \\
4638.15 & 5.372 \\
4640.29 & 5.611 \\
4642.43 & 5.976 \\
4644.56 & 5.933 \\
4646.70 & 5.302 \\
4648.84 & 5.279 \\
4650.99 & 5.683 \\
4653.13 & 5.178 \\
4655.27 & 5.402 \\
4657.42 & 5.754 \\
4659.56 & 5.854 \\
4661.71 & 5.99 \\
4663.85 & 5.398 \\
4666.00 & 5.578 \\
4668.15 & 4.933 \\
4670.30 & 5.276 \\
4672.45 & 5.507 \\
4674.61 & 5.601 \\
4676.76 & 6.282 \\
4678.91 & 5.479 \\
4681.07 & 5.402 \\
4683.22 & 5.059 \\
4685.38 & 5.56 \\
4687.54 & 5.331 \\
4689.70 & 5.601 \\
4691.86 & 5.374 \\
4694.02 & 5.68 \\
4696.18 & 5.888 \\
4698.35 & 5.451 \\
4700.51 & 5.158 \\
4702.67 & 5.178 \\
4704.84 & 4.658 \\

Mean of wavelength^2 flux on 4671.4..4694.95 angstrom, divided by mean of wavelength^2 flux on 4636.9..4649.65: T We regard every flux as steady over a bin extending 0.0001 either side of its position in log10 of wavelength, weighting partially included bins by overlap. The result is 1.0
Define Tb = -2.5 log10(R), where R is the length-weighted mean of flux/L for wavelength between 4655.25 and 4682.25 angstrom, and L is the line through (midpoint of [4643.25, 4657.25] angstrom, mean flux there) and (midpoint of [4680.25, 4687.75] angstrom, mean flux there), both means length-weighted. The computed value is -0.034 mag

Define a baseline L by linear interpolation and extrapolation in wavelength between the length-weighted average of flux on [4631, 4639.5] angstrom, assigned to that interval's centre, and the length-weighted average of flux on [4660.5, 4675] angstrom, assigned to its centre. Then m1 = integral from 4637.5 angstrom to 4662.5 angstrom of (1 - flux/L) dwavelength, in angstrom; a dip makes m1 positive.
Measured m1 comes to -0.44 angstrom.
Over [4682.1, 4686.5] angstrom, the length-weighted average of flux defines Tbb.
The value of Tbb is 5.31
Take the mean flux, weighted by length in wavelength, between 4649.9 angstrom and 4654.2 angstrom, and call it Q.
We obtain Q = 5.42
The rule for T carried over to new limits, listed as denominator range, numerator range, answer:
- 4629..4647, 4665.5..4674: 0.96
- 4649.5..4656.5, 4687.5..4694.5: 1.03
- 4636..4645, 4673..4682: 1.02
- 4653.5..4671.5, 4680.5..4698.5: 1.01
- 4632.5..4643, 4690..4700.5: 1.02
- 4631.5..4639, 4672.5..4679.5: 1.06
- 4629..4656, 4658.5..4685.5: 1.01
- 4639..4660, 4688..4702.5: 1.00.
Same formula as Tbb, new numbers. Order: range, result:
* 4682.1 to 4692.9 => 5.39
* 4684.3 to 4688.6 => 5.44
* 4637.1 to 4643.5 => 5.66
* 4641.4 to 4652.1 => 5.63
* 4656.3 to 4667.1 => 5.71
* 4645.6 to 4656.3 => 5.37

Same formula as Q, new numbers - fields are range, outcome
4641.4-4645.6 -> 5.97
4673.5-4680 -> 5.78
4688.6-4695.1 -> 5.55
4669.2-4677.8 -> 5.66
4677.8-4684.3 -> 5.32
